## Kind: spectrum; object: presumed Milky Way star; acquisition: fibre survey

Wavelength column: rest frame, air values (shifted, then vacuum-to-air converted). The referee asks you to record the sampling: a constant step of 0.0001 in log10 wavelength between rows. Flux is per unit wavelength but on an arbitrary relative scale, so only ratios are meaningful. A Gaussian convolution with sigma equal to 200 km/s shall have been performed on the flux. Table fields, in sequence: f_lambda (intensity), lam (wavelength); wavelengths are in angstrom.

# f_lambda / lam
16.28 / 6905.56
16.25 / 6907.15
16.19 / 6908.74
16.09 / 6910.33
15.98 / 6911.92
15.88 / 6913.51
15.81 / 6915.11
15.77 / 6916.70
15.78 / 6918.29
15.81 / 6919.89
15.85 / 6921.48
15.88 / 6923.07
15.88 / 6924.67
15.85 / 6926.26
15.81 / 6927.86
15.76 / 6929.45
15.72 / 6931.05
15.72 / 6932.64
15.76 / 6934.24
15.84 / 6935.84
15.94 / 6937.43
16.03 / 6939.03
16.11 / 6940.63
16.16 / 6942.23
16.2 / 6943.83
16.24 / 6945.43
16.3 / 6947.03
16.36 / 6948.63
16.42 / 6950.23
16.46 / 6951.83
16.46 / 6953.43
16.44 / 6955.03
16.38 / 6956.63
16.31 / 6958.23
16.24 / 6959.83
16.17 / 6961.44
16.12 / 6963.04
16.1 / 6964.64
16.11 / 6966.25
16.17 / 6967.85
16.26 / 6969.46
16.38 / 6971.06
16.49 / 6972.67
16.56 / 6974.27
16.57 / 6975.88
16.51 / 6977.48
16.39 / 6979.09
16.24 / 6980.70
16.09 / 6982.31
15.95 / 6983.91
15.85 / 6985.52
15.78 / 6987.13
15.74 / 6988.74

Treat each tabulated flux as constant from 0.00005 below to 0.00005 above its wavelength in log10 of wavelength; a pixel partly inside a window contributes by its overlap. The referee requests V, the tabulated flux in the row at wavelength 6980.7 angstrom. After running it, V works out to 16.24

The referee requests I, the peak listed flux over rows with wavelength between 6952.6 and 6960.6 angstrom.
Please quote 16.46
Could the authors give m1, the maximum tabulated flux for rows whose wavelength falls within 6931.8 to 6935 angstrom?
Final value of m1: 15.76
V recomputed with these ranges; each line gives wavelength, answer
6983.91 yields 15.95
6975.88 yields 16.57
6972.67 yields 16.49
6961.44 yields 16.17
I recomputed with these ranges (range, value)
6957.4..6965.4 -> 16.31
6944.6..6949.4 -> 16.36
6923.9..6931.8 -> 15.88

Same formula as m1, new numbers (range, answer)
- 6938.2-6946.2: 16.24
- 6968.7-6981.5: 16.57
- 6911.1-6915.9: 15.98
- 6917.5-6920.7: 15.81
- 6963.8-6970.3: 16.26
